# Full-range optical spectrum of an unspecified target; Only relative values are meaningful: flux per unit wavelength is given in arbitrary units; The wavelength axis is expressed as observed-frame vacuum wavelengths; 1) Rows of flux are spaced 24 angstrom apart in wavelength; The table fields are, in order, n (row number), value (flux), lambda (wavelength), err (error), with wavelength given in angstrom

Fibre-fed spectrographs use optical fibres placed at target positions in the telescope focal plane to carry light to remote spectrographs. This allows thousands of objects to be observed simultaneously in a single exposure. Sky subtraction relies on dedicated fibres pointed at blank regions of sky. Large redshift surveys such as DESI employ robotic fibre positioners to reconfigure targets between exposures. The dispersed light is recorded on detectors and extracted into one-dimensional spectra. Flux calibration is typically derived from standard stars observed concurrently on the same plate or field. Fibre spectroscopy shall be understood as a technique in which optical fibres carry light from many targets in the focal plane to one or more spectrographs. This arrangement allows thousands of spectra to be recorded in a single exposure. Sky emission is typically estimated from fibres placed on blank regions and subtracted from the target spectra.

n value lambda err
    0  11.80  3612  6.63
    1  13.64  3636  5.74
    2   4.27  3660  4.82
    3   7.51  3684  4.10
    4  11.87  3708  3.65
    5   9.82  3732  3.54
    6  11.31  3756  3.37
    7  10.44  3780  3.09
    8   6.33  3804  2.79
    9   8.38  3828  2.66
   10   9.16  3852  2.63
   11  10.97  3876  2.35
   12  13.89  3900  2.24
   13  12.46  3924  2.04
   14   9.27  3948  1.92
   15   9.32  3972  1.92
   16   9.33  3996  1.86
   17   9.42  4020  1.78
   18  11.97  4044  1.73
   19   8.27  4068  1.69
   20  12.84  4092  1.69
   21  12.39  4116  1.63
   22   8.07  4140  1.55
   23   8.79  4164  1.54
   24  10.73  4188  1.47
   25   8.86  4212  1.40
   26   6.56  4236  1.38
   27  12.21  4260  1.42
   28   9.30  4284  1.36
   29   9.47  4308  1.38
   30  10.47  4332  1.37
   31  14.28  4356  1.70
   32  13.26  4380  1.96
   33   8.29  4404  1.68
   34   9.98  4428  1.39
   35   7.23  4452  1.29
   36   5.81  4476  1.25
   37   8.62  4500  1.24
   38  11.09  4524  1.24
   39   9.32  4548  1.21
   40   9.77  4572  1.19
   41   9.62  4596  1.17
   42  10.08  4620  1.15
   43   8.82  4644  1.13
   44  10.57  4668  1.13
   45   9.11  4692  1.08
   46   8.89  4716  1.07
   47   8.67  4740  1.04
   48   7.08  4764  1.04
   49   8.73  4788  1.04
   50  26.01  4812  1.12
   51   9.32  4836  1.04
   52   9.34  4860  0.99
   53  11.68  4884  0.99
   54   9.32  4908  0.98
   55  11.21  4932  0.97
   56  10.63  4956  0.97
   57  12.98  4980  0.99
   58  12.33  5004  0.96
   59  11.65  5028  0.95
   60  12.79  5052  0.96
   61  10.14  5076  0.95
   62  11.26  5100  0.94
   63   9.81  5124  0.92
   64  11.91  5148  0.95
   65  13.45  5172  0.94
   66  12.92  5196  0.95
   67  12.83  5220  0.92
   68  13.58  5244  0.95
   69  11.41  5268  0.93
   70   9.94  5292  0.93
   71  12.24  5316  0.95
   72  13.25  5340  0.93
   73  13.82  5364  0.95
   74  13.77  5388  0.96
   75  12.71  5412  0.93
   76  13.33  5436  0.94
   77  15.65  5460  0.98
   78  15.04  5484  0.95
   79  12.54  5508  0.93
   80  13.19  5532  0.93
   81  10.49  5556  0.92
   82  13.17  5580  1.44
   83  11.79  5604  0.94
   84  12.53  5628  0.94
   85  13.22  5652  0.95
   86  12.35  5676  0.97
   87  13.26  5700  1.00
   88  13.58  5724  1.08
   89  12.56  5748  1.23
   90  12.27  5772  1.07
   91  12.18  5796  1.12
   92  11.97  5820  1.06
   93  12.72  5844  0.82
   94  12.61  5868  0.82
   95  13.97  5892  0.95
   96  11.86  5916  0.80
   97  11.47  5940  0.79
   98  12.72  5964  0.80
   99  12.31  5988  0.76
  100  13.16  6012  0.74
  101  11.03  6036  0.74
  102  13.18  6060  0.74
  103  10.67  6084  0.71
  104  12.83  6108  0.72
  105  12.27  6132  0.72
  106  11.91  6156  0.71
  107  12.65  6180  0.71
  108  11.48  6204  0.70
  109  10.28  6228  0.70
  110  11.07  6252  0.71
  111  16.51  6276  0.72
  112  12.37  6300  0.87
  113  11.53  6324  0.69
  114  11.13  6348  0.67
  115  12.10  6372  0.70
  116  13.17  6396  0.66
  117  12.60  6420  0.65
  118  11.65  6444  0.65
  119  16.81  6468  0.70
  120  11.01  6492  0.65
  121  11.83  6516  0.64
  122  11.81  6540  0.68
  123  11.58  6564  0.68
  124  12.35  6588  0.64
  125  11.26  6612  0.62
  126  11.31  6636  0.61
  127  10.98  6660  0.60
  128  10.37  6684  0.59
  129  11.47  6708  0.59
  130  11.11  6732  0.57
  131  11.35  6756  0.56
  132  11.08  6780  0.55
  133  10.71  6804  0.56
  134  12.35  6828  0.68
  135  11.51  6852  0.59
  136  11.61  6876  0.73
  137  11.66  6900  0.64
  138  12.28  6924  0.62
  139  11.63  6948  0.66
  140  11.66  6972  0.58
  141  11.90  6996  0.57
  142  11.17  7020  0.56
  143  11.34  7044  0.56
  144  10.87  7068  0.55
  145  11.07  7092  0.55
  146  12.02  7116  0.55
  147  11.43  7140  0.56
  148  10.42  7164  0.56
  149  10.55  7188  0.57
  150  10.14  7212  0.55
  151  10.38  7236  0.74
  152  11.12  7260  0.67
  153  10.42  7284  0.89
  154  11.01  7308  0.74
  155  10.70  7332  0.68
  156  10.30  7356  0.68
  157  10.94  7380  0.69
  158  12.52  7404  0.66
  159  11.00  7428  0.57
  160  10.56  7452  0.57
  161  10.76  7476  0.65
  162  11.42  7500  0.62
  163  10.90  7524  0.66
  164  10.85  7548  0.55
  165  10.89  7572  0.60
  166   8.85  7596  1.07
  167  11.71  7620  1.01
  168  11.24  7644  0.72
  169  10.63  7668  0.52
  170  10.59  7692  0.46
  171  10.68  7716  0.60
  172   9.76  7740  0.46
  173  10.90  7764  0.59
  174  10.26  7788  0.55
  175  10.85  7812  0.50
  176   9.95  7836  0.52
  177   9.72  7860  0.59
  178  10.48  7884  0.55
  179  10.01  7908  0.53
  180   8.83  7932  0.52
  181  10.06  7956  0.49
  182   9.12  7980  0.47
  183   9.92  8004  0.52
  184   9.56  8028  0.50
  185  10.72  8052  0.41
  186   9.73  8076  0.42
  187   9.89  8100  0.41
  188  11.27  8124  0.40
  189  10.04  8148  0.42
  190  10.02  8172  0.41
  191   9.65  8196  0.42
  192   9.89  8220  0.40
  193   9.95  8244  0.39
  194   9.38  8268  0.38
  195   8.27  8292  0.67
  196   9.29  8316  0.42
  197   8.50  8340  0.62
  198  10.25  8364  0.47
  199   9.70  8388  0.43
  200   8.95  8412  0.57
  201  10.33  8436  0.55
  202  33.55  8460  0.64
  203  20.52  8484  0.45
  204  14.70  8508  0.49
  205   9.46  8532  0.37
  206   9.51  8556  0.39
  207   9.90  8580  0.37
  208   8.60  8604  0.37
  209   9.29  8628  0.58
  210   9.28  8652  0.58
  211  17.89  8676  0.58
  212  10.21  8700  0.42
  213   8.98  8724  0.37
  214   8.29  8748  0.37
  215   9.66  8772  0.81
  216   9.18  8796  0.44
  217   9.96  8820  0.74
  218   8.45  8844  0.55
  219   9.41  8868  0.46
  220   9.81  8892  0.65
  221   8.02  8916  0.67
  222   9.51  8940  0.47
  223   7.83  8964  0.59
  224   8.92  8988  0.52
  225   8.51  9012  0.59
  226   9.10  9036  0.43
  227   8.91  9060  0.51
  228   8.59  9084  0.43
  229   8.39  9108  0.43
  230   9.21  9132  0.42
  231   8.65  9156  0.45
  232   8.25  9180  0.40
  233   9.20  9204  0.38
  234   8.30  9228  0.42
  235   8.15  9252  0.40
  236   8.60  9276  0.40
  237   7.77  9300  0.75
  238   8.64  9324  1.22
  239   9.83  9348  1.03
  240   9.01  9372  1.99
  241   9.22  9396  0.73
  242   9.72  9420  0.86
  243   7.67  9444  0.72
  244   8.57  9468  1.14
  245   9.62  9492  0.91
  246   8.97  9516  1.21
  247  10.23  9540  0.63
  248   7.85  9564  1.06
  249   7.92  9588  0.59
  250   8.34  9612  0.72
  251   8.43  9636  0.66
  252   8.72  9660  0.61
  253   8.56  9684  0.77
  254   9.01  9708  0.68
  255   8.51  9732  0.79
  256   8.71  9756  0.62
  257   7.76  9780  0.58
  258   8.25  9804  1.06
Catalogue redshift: 0.29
